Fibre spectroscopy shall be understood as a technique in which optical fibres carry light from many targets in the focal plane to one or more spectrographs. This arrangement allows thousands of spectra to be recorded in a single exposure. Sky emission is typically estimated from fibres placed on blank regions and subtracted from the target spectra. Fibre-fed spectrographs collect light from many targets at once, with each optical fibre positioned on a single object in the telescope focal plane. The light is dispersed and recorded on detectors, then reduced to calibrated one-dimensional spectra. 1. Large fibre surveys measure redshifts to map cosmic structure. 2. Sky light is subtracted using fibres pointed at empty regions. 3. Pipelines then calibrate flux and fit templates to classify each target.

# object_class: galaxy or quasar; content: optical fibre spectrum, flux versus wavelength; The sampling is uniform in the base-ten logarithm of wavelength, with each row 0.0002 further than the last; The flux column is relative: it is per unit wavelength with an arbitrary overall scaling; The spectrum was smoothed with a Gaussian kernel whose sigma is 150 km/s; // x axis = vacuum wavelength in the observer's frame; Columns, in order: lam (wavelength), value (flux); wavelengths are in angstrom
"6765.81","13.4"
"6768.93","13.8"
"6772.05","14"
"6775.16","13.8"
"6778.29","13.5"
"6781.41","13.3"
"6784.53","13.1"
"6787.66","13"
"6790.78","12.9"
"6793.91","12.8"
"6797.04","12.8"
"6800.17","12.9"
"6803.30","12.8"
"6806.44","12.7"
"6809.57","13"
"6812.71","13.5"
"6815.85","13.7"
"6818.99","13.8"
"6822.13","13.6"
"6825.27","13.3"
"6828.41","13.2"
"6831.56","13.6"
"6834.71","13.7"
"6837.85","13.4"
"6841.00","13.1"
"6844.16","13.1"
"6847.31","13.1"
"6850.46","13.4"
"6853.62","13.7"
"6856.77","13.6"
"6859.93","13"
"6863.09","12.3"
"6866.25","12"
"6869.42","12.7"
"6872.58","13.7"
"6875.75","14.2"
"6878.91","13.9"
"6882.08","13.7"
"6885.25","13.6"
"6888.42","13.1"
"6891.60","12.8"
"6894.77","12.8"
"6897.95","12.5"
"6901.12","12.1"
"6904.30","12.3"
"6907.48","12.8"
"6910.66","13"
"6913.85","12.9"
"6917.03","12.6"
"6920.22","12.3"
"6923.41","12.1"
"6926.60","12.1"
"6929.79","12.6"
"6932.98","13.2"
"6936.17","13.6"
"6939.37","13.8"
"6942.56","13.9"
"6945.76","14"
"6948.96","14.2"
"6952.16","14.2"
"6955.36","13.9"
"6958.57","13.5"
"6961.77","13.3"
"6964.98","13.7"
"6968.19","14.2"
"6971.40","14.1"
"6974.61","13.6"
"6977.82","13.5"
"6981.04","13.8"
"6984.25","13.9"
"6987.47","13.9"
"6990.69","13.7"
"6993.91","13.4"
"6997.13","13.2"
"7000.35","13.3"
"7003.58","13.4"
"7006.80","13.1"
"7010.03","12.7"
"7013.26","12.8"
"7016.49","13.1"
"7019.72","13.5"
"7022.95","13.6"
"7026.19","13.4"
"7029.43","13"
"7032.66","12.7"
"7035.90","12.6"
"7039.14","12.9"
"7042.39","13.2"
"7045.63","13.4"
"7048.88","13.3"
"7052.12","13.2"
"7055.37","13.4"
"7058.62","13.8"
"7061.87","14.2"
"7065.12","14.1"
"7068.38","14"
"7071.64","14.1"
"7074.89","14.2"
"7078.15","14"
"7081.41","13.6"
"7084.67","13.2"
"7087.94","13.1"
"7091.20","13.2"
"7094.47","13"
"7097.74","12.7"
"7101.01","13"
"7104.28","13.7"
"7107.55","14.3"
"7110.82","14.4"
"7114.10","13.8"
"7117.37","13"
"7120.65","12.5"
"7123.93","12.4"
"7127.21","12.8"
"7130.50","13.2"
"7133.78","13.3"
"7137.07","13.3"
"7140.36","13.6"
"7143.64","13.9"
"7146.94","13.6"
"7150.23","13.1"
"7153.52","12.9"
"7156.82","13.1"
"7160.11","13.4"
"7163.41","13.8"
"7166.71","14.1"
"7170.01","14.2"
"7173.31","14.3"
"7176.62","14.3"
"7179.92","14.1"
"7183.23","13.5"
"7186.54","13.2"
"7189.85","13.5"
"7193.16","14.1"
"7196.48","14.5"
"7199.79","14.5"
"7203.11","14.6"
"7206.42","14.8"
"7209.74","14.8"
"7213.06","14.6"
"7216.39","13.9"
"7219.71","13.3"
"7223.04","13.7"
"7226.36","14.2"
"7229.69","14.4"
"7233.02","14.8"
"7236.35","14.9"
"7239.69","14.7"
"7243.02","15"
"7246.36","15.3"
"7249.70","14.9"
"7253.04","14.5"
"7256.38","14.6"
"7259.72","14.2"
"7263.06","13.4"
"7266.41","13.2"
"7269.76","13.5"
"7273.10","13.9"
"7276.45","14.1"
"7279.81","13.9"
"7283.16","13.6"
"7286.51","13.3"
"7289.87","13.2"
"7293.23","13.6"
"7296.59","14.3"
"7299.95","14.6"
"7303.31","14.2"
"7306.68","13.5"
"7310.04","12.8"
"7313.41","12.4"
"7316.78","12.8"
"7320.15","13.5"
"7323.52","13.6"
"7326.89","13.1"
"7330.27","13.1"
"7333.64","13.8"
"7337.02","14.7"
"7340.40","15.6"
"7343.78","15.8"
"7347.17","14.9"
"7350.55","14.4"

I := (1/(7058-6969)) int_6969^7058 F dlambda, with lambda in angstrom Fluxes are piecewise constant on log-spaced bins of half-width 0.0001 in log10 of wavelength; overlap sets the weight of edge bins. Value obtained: 13.3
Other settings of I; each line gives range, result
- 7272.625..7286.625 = 13.8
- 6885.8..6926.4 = 12.6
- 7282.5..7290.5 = 13.4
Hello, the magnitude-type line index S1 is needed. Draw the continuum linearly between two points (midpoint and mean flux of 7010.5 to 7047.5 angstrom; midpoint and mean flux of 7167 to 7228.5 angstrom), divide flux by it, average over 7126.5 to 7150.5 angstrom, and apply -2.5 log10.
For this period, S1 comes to 0.030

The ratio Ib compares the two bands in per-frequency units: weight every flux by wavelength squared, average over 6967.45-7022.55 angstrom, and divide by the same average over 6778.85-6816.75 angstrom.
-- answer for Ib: 1.09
